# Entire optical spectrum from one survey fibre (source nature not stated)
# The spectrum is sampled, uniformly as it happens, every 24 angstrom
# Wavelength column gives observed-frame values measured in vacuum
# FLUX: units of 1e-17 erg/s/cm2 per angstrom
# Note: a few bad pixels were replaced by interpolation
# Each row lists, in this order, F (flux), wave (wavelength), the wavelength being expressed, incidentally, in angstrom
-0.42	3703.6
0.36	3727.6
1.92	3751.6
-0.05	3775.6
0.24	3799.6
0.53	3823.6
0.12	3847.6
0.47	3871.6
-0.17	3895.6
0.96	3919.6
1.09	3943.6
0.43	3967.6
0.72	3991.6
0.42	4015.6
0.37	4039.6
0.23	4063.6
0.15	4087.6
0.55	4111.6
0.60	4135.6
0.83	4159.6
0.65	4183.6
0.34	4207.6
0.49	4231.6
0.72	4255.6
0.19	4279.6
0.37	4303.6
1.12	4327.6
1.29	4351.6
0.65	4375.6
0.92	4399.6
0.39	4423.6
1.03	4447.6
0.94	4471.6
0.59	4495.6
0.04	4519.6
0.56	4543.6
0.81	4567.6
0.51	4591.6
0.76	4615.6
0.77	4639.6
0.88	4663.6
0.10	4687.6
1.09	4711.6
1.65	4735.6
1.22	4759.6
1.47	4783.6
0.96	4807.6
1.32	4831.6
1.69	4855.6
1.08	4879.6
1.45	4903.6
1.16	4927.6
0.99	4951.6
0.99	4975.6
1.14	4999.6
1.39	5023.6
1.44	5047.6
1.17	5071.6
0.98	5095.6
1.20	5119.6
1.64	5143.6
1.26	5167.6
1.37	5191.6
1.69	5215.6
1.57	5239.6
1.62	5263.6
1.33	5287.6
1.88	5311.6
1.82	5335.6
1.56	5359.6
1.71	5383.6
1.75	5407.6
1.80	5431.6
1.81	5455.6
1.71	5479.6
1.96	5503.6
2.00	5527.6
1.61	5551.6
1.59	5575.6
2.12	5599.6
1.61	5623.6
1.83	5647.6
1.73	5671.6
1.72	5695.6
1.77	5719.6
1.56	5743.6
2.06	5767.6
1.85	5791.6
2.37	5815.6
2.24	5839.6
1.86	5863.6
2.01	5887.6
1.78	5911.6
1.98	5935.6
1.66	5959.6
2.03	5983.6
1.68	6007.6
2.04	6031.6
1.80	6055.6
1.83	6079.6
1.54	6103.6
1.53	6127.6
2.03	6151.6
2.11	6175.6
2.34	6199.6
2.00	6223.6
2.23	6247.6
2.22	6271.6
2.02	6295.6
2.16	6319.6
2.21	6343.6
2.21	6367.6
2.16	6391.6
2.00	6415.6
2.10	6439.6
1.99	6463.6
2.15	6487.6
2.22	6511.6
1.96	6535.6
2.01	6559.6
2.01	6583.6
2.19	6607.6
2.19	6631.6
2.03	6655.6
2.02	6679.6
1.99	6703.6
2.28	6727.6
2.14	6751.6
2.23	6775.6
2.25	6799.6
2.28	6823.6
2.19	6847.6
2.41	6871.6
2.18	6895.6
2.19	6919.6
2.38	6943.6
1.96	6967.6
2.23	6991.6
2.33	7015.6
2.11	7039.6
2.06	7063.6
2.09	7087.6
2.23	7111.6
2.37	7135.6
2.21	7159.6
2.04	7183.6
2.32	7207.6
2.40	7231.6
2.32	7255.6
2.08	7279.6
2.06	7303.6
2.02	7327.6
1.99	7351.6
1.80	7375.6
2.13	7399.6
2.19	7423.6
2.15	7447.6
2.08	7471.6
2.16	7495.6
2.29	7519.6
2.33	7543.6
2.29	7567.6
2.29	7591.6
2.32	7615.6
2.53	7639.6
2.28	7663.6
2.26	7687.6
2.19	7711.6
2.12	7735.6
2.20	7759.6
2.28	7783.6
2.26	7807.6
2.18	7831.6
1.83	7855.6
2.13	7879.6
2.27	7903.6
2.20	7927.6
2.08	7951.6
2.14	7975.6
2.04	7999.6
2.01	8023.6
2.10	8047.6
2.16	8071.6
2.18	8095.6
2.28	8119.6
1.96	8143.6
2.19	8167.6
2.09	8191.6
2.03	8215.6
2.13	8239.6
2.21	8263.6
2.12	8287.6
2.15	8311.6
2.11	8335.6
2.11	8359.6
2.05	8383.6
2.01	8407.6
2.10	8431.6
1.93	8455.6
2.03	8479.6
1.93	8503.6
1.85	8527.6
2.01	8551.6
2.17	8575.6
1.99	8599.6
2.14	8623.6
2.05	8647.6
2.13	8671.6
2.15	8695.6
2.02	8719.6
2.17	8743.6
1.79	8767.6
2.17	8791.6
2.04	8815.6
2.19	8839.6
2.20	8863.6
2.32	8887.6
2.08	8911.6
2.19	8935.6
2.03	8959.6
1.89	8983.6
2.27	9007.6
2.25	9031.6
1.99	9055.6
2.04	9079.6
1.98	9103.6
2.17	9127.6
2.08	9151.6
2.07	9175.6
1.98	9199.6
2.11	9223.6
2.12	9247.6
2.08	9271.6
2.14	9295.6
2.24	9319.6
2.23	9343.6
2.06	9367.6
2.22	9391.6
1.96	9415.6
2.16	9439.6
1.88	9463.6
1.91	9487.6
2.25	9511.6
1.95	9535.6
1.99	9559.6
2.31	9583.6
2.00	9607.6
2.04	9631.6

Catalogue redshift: 0.181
